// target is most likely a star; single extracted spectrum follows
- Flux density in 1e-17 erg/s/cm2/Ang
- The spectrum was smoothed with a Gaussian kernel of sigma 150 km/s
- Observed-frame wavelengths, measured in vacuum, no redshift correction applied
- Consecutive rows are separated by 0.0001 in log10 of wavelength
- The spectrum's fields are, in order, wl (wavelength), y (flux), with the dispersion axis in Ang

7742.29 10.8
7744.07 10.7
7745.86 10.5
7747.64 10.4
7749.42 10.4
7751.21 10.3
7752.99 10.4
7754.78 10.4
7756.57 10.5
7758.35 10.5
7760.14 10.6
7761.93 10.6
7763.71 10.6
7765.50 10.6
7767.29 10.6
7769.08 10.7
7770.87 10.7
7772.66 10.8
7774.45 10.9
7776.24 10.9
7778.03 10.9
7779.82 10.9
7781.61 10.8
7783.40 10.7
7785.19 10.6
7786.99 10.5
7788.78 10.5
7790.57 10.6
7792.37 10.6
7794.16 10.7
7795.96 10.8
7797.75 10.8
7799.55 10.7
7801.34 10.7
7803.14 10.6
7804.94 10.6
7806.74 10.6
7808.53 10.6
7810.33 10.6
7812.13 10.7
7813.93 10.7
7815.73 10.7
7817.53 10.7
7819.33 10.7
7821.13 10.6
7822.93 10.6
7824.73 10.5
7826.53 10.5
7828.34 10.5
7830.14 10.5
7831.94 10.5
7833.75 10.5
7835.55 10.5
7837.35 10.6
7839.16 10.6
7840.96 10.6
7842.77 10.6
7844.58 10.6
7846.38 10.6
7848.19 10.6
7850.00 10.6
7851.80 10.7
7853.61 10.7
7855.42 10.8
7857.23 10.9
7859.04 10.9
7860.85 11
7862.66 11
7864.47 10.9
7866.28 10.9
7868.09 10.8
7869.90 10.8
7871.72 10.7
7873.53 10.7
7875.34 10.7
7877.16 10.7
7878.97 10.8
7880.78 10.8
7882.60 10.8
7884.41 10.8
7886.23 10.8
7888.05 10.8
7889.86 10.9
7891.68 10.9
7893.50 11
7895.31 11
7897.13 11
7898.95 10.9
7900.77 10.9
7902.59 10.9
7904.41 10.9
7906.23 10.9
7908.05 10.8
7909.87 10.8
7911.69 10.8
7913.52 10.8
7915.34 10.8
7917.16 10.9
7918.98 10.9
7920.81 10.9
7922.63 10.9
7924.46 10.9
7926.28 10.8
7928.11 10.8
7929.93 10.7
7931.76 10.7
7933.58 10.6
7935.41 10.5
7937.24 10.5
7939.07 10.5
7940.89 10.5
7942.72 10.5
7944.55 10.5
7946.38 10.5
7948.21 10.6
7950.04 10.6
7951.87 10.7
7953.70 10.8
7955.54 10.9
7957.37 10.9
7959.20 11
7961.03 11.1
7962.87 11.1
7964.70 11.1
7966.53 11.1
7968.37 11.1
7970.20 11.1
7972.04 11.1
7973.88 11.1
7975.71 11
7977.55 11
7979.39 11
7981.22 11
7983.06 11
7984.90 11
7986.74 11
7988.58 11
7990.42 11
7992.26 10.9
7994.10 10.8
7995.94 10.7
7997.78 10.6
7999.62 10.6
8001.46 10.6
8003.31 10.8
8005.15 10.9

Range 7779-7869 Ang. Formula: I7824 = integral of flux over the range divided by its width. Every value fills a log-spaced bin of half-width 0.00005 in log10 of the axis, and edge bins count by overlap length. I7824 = 10.7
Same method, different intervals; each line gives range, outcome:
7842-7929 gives 10.8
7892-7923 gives 10.9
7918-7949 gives 10.7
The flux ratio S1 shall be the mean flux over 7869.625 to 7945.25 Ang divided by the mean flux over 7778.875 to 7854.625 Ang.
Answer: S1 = 1.0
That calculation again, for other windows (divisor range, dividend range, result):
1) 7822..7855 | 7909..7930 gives 1.02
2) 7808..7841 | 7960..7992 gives 1.04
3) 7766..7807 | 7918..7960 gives 1.00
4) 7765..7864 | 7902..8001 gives 1.02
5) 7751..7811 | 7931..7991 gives 1.02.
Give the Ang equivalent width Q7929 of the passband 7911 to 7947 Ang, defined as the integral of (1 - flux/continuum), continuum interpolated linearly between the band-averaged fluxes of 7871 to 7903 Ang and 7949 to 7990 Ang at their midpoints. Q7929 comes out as 0.7 Ang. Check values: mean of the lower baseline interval 10.8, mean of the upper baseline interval 11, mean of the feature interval 10.7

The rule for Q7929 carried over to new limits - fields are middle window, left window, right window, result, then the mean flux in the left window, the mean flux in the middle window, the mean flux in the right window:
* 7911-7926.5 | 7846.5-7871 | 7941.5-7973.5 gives -0.03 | 10.8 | 10.9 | 10.9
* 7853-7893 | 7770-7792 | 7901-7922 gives -0.02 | 10.7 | 10.8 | 10.9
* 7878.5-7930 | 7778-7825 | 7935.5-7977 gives -0.43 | 10.7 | 10.9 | 10.8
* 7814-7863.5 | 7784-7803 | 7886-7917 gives 0.43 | 10.6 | 10.7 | 10.9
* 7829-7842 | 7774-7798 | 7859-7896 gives 0.30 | 10.7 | 10.5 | 10.8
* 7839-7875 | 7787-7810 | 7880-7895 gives 0.11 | 10.6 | 10.8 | 10.9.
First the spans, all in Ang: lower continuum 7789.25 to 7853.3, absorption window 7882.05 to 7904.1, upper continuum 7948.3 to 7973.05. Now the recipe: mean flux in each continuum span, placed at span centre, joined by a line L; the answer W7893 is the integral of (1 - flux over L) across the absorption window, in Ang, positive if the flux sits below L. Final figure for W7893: -0.2 Ang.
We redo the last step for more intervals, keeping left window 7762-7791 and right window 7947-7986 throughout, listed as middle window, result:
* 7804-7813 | 0.1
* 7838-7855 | 0.3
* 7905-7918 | 0.1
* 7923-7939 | 0.3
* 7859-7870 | -0.1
